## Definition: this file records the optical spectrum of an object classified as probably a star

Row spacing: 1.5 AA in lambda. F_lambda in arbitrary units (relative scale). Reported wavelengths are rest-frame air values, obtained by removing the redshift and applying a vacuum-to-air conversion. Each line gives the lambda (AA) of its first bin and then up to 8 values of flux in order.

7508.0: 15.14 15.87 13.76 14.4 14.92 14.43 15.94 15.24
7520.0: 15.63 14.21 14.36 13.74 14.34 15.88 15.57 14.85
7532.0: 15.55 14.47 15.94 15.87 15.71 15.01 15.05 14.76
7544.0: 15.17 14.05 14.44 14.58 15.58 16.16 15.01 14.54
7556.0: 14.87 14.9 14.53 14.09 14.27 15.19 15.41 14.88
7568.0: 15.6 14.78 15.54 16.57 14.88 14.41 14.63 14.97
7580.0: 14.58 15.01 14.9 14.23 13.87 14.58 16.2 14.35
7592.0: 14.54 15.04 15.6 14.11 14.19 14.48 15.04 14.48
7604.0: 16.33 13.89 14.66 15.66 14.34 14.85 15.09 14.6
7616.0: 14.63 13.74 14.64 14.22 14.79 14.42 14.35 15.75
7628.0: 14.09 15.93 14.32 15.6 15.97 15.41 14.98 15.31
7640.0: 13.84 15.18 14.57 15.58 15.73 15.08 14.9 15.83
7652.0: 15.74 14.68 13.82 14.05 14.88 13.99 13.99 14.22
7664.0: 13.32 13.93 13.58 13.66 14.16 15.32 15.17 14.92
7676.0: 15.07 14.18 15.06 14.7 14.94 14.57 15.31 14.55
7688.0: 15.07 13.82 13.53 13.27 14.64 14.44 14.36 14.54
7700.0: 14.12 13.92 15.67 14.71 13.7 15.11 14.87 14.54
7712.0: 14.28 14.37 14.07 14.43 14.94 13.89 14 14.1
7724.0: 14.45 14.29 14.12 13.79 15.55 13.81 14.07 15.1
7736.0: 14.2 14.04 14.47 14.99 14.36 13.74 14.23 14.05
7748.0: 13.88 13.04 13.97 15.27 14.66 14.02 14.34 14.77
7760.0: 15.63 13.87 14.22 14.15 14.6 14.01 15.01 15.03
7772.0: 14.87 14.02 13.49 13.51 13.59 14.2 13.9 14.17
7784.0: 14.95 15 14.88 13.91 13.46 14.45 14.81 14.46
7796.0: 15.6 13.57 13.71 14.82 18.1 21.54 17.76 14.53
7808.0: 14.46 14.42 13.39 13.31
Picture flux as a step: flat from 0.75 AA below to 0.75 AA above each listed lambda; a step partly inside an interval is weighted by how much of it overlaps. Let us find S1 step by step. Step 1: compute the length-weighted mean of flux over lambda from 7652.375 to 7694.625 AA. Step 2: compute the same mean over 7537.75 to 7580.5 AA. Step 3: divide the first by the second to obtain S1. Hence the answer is 1.0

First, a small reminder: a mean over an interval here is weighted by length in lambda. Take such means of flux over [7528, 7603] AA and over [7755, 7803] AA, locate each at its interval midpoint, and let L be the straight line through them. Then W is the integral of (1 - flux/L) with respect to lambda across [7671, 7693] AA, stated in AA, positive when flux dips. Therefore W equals 0.1 AA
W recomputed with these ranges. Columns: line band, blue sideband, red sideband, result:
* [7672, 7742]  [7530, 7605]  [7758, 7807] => 1.8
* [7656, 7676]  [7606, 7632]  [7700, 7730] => 0.4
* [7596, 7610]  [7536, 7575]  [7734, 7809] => 0.2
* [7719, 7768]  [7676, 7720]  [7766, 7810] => 1.2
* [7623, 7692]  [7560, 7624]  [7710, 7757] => -0.7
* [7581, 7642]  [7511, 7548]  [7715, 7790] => -0.4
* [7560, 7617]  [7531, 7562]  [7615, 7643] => 0.2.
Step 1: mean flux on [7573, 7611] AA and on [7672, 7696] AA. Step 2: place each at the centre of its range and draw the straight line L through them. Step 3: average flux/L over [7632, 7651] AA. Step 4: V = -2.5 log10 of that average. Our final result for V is -0.04 mag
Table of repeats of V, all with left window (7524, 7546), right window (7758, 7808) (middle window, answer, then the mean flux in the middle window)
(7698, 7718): 0.028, 14.5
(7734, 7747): 0.038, 14.3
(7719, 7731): 0.044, 14.3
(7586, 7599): 0.019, 14.8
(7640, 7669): 0.029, 14.6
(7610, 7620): 0.032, 14.6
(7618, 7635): 0.006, 14.9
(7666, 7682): 0.025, 14.6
